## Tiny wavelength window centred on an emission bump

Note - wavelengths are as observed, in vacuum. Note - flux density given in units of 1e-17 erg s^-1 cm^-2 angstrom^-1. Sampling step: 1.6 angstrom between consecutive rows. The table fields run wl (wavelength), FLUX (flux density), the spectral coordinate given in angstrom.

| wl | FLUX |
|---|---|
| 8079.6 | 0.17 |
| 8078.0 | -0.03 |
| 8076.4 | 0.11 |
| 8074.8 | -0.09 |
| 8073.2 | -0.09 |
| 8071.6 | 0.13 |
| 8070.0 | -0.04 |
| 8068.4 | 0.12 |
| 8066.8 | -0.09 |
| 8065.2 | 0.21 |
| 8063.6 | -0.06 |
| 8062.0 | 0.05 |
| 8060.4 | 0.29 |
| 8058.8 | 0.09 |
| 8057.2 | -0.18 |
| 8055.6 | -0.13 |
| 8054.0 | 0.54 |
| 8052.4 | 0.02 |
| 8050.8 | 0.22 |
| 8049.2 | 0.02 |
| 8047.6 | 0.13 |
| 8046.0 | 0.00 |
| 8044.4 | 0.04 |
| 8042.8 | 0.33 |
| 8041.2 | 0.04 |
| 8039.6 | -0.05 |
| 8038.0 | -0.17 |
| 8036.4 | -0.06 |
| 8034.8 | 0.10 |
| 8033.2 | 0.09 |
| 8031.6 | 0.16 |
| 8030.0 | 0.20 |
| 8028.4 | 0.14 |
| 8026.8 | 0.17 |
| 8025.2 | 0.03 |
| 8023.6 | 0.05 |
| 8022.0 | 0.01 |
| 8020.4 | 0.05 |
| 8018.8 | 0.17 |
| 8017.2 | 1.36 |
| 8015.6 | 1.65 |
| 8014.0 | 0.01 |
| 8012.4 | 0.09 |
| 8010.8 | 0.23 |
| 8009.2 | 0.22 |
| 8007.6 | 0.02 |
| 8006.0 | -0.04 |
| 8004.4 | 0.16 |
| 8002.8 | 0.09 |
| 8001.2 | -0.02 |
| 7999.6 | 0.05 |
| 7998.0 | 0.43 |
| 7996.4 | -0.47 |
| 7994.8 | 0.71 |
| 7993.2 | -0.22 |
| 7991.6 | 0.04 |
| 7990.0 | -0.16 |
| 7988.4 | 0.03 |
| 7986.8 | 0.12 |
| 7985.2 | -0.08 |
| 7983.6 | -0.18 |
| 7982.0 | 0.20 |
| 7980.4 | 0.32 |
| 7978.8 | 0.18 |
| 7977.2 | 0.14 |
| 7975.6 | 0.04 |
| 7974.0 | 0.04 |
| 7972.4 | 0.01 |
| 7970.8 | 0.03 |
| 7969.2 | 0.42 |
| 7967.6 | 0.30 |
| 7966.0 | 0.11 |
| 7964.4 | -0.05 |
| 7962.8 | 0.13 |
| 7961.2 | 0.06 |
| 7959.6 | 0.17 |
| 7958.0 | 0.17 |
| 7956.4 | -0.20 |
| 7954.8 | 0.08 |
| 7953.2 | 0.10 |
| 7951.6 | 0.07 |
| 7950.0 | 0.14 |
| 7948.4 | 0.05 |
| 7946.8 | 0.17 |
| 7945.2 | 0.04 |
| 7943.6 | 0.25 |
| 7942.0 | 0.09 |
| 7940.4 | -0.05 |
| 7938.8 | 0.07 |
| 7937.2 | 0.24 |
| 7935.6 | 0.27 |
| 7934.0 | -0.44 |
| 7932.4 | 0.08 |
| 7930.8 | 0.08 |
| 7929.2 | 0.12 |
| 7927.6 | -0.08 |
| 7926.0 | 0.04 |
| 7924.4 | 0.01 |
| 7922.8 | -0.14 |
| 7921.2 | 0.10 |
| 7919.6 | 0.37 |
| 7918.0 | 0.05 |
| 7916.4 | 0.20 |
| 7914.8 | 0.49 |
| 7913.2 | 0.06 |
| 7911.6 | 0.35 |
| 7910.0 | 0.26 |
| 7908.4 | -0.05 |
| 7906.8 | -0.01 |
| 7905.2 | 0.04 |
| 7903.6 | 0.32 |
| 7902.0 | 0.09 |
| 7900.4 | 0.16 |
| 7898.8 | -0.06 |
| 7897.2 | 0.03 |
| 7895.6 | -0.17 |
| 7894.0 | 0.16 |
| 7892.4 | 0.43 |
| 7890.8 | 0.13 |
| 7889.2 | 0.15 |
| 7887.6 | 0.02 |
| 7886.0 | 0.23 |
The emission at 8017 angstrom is H-alpha 6563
